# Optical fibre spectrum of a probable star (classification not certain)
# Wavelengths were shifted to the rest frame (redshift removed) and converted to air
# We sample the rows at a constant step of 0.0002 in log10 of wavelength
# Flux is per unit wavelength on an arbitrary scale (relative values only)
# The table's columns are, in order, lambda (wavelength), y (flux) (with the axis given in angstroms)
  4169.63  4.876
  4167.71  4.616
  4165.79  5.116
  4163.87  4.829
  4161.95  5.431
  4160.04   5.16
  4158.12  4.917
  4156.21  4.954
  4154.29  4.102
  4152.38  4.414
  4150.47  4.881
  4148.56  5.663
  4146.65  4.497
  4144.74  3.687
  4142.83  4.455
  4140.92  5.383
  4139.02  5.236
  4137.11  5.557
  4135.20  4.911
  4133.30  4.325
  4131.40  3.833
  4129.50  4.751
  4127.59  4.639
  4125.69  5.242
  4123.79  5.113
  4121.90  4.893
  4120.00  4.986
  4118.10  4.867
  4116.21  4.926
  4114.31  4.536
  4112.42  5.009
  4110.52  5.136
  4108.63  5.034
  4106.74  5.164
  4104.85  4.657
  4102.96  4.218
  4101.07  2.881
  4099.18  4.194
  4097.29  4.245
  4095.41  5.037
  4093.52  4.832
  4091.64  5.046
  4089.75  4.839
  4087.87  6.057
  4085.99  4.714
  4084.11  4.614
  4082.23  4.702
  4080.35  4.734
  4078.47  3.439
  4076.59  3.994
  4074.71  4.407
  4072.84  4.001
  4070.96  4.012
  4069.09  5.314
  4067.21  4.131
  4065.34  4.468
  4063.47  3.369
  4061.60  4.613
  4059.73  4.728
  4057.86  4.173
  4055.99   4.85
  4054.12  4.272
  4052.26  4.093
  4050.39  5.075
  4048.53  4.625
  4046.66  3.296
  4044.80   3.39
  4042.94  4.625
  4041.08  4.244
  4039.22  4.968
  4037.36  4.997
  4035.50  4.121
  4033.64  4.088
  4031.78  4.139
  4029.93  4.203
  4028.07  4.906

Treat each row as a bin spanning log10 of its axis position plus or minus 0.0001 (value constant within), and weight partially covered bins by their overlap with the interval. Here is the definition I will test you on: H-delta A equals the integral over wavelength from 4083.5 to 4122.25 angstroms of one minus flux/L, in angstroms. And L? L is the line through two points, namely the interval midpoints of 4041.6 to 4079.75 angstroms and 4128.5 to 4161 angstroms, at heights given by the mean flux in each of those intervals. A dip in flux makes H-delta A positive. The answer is -2.2 angstroms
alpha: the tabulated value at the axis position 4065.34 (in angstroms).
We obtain 4.468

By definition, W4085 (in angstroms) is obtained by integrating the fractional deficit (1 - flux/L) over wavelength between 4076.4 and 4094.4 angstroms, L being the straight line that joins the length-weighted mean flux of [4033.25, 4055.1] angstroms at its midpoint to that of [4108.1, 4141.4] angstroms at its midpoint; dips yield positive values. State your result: -0.4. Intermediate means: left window 4.32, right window 4.9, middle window 4.73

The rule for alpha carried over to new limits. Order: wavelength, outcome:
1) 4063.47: 3.369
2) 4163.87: 4.829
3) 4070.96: 4.012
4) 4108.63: 5.034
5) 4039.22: 4.968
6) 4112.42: 5.009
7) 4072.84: 4.001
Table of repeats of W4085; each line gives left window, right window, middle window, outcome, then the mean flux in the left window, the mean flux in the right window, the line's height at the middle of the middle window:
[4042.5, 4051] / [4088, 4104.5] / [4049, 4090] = -1.6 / 4.15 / 4.5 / 4.31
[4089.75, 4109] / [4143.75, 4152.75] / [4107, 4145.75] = -2.0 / 4.53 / 4.64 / 4.59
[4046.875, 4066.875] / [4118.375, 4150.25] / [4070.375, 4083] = 0.9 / 4.38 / 4.82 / 4.49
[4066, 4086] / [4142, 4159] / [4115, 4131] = -1.3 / 4.35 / 4.62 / 4.52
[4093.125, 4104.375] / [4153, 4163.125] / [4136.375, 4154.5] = -0.2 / 4.22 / 4.89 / 4.75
